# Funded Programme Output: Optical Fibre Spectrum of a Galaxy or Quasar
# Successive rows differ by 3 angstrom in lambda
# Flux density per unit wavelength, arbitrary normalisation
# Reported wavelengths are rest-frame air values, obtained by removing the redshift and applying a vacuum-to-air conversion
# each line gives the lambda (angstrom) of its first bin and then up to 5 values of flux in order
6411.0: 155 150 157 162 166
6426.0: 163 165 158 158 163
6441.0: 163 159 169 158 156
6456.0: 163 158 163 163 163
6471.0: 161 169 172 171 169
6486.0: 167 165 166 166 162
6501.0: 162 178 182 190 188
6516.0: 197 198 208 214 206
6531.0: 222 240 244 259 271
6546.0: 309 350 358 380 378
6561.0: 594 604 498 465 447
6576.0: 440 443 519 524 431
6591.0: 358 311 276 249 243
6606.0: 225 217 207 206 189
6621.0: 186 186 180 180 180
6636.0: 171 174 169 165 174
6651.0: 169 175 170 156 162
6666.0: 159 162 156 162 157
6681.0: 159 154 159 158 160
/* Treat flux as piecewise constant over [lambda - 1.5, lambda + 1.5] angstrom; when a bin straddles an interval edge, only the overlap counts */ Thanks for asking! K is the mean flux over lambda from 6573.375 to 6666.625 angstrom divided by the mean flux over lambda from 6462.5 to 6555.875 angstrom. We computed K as 1.18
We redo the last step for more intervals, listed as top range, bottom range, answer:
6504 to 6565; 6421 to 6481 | 1.74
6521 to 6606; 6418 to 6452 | 2.20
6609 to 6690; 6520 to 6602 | 0.48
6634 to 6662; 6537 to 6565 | 0.45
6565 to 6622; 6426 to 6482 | 2.10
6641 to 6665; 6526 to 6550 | 0.64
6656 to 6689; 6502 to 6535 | 0.79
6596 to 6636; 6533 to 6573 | 0.54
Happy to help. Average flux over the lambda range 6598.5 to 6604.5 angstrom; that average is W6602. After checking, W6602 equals 246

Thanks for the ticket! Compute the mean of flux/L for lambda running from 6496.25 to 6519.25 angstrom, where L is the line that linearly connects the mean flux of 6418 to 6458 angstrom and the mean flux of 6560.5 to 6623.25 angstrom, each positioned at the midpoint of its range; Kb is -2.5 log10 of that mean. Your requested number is 0.35 mag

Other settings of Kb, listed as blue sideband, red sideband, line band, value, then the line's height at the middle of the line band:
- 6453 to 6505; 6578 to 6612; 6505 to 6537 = 0.111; 228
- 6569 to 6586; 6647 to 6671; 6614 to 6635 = 0.499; 295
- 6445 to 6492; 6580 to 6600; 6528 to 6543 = 0.205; 290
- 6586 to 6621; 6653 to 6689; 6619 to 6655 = 0.205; 213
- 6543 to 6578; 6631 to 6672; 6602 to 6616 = 0.308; 291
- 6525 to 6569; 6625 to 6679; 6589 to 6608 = -0.075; 260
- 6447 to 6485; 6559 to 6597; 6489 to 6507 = 0.425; 249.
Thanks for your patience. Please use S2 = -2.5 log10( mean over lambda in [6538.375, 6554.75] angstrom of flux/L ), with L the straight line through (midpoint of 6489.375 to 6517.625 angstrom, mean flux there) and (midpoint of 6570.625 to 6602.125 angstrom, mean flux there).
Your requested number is -0.08 mag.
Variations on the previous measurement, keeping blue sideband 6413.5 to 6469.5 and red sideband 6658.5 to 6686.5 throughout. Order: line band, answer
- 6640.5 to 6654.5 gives -0.074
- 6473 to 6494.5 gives -0.051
